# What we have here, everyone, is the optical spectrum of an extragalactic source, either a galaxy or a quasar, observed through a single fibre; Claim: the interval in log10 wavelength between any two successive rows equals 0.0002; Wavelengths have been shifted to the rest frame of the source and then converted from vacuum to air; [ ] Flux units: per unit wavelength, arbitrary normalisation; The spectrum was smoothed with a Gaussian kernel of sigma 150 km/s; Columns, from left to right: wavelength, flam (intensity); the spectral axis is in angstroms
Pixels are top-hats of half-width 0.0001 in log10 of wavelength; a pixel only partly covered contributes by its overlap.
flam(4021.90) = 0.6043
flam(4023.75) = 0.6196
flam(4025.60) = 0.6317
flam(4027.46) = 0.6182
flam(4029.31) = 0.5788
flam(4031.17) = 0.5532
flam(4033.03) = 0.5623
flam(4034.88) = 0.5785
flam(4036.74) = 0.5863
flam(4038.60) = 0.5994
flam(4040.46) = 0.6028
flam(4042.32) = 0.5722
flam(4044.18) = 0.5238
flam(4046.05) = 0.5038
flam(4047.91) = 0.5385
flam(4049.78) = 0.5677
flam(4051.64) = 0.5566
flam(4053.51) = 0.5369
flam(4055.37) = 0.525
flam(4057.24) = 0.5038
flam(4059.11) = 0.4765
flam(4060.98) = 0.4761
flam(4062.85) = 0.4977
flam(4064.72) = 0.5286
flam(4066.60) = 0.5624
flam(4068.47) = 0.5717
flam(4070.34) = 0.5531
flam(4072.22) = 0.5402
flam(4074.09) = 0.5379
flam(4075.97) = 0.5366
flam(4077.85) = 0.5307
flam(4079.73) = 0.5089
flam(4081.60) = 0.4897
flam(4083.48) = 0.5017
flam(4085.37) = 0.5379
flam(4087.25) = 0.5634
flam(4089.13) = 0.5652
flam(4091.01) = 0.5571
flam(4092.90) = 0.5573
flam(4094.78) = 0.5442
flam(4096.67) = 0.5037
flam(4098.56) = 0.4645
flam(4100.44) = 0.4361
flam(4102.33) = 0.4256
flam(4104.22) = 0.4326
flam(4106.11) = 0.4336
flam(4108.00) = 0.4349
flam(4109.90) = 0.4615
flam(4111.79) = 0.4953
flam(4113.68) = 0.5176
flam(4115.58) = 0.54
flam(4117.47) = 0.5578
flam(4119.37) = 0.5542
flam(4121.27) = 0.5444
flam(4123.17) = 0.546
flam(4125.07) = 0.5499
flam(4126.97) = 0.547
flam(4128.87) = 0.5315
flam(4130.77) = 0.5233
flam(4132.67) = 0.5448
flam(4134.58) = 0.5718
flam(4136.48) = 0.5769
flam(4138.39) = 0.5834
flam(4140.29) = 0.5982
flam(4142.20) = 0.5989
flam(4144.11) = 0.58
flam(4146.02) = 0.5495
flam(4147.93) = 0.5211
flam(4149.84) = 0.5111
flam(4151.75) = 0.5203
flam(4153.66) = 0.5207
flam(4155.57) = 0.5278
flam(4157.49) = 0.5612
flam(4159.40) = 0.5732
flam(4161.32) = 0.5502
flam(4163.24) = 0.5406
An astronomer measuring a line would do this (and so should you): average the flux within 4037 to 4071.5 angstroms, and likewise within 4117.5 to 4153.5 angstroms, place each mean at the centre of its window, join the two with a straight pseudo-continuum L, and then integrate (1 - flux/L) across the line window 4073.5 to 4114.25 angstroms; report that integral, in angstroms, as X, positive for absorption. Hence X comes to 3.3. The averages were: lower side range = 0.54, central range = 0.501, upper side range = 0.552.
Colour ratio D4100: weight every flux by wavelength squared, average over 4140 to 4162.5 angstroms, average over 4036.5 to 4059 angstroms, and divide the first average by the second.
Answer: 1.06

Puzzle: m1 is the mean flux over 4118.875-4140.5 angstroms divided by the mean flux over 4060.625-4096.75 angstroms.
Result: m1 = 1.04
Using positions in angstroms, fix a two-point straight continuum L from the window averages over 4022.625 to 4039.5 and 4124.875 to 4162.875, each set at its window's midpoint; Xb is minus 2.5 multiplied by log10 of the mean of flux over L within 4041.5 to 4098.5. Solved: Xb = 0.09 mag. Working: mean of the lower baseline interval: 0.592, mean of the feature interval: 0.531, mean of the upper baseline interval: 0.552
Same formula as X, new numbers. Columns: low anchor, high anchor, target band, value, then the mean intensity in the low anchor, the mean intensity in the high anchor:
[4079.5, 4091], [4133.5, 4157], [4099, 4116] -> 2.5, 0.532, 0.555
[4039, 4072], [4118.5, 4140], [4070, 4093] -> 0.3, 0.536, 0.554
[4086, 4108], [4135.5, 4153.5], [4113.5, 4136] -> -0.6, 0.496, 0.558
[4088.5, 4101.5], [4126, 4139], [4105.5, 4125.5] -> 0.9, 0.516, 0.553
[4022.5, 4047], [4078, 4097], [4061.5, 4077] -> 0.3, 0.58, 0.534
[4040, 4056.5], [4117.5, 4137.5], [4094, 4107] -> 2.0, 0.545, 0.549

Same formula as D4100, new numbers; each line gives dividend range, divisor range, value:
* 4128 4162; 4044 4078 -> 1.09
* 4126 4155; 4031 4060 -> 1.05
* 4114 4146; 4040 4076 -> 1.08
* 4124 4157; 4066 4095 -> 1.05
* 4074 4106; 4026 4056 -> 0.92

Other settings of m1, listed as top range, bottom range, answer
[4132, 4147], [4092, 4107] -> 1.21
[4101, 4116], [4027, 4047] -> 0.81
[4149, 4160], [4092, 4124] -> 1.08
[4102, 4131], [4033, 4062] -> 0.93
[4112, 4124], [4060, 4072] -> 1.02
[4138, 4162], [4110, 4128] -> 1.03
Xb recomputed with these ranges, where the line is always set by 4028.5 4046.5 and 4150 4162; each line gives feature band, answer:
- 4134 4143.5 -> -0.08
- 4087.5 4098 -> 0.02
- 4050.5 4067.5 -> 0.09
